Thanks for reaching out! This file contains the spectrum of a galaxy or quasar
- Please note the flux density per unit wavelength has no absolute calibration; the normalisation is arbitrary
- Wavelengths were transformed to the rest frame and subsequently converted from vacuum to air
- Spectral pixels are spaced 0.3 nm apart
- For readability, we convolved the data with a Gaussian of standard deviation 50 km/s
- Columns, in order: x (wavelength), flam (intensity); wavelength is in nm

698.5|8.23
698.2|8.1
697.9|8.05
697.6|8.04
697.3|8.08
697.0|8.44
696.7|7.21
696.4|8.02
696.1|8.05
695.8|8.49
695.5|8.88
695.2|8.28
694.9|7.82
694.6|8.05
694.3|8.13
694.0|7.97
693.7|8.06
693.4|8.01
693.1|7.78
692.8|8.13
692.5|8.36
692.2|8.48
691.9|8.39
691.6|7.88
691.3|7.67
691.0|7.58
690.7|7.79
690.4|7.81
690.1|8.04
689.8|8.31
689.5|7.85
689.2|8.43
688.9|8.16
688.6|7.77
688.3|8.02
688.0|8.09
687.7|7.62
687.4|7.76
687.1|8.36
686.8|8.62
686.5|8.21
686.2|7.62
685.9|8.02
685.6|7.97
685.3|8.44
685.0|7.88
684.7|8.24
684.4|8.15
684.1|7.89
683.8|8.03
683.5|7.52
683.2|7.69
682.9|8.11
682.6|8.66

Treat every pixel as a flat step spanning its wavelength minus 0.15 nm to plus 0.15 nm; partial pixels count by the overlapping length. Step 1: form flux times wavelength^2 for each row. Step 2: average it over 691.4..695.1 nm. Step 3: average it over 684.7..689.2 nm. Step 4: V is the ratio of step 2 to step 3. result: 1.02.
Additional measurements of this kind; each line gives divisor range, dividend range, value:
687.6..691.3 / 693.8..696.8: 1.04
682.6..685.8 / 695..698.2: 1.05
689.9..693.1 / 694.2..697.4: 1.03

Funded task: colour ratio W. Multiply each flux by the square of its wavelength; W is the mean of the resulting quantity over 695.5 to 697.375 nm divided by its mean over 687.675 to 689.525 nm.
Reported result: 1.03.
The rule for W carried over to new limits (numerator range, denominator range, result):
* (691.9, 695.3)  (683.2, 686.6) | 1.04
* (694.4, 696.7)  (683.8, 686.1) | 1.04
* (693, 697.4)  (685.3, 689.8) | 1.03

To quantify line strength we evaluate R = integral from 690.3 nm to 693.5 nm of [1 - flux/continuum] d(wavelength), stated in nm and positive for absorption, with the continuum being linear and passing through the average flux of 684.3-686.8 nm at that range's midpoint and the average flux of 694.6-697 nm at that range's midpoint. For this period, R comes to 0.048 nm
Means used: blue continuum 8.1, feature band 7.99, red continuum 8.12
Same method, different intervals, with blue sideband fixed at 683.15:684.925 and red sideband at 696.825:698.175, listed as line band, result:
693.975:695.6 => -0.02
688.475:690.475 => -0.01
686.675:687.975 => -0.02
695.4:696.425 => -0.03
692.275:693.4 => -0.01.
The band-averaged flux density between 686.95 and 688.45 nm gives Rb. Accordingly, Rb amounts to 7.97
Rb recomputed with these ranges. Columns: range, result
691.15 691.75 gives 7.78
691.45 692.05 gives 8.13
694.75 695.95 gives 8.37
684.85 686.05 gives 8.08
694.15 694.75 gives 8.09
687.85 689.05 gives 8.01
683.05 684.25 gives 7.78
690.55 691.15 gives 7.69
